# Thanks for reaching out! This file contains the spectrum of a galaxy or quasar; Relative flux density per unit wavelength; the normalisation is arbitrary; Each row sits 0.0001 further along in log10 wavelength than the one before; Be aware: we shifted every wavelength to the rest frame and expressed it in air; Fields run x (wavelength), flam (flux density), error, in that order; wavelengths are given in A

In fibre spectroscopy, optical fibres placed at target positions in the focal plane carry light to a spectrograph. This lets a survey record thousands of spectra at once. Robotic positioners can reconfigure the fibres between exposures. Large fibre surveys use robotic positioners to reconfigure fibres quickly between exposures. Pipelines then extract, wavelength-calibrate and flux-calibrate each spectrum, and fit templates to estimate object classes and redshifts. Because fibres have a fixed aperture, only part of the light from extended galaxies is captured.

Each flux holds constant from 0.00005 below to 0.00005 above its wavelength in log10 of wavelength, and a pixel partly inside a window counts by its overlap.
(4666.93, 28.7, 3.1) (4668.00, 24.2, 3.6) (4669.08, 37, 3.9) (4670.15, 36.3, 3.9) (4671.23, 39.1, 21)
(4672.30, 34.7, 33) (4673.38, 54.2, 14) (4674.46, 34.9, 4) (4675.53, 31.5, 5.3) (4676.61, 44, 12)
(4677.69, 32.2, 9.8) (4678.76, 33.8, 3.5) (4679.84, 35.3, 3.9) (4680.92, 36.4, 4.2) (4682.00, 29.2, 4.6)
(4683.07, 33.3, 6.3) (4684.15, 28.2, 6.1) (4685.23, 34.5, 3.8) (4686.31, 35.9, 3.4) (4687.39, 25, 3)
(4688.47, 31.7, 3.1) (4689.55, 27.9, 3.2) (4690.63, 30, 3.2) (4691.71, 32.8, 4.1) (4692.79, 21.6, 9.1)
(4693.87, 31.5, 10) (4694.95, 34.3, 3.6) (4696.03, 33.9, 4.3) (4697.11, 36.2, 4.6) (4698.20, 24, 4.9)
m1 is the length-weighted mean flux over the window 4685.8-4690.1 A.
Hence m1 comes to 30.1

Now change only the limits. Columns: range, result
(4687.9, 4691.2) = 29.8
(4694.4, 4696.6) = 34.2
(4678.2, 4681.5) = 35.1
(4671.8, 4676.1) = 38.9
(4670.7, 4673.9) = 42.6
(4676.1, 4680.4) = 36.3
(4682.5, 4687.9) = 31.4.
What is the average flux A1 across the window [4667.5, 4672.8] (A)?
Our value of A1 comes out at 34.3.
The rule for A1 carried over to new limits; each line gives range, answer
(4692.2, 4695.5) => 29.2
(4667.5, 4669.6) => 30.6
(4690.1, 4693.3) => 28.2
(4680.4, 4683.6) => 33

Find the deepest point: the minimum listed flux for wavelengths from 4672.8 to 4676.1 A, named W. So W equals 31.5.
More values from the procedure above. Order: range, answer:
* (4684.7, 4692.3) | 25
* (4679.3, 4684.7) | 28.2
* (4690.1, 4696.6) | 21.6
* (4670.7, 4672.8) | 34.7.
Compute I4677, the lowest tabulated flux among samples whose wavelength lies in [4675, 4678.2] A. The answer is 31.5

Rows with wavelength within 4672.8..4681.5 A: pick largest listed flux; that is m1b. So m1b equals 54.2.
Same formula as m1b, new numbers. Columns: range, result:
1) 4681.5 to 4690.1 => 35.9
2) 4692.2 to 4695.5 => 34.3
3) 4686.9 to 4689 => 31.7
